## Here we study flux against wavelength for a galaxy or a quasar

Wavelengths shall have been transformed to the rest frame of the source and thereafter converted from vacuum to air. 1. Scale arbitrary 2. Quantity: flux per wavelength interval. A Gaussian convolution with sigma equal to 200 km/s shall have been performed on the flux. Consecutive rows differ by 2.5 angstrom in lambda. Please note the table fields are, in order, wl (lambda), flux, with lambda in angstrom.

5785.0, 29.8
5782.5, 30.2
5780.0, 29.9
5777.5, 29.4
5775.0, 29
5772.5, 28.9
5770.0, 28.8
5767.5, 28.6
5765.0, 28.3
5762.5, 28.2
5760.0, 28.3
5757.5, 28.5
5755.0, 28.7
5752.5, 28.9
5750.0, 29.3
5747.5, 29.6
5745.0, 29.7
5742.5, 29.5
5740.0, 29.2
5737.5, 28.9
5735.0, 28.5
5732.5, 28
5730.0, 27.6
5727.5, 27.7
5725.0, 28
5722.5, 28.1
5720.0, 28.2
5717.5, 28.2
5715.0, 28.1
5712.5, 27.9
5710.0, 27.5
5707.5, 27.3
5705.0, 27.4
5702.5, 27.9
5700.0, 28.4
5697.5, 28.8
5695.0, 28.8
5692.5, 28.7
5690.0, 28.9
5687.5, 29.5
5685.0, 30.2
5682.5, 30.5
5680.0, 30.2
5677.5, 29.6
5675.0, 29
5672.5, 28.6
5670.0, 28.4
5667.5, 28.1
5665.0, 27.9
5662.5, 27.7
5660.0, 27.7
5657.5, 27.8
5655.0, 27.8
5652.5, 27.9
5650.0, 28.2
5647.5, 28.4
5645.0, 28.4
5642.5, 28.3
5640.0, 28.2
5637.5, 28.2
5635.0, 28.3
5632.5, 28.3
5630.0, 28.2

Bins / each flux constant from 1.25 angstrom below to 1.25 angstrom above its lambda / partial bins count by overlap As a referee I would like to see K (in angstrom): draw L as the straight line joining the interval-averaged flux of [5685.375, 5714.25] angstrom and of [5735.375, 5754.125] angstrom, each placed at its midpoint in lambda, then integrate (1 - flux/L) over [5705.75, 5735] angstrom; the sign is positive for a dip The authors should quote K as 0.88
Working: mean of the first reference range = 28.3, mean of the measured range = 27.9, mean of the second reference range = 29.3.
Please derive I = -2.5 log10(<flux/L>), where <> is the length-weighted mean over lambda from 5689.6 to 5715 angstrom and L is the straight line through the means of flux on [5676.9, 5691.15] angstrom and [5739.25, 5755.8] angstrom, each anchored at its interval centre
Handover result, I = 0.06 mag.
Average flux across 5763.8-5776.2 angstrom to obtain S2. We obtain 28.7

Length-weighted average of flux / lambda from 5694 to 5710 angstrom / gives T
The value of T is 28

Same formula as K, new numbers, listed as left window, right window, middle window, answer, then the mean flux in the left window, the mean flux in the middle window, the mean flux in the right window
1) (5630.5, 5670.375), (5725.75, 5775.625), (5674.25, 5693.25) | -0.9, 28.1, 29.6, 28.7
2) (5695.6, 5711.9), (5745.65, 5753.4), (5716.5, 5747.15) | 0.3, 27.9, 28.5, 29.3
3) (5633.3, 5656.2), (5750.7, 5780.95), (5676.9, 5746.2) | -0.2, 28.2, 28.6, 28.8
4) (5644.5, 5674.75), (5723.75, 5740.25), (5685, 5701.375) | -0.5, 28.1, 28.9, 28.2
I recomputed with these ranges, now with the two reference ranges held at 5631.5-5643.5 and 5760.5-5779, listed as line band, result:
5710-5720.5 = 0.020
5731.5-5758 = -0.013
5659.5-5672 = 0.013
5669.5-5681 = -0.030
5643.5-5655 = 0.005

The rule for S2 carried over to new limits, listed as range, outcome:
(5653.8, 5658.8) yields 27.8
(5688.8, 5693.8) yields 28.8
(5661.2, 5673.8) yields 28.1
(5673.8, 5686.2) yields 29.9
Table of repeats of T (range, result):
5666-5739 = 28.5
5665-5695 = 29.2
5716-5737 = 28.1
